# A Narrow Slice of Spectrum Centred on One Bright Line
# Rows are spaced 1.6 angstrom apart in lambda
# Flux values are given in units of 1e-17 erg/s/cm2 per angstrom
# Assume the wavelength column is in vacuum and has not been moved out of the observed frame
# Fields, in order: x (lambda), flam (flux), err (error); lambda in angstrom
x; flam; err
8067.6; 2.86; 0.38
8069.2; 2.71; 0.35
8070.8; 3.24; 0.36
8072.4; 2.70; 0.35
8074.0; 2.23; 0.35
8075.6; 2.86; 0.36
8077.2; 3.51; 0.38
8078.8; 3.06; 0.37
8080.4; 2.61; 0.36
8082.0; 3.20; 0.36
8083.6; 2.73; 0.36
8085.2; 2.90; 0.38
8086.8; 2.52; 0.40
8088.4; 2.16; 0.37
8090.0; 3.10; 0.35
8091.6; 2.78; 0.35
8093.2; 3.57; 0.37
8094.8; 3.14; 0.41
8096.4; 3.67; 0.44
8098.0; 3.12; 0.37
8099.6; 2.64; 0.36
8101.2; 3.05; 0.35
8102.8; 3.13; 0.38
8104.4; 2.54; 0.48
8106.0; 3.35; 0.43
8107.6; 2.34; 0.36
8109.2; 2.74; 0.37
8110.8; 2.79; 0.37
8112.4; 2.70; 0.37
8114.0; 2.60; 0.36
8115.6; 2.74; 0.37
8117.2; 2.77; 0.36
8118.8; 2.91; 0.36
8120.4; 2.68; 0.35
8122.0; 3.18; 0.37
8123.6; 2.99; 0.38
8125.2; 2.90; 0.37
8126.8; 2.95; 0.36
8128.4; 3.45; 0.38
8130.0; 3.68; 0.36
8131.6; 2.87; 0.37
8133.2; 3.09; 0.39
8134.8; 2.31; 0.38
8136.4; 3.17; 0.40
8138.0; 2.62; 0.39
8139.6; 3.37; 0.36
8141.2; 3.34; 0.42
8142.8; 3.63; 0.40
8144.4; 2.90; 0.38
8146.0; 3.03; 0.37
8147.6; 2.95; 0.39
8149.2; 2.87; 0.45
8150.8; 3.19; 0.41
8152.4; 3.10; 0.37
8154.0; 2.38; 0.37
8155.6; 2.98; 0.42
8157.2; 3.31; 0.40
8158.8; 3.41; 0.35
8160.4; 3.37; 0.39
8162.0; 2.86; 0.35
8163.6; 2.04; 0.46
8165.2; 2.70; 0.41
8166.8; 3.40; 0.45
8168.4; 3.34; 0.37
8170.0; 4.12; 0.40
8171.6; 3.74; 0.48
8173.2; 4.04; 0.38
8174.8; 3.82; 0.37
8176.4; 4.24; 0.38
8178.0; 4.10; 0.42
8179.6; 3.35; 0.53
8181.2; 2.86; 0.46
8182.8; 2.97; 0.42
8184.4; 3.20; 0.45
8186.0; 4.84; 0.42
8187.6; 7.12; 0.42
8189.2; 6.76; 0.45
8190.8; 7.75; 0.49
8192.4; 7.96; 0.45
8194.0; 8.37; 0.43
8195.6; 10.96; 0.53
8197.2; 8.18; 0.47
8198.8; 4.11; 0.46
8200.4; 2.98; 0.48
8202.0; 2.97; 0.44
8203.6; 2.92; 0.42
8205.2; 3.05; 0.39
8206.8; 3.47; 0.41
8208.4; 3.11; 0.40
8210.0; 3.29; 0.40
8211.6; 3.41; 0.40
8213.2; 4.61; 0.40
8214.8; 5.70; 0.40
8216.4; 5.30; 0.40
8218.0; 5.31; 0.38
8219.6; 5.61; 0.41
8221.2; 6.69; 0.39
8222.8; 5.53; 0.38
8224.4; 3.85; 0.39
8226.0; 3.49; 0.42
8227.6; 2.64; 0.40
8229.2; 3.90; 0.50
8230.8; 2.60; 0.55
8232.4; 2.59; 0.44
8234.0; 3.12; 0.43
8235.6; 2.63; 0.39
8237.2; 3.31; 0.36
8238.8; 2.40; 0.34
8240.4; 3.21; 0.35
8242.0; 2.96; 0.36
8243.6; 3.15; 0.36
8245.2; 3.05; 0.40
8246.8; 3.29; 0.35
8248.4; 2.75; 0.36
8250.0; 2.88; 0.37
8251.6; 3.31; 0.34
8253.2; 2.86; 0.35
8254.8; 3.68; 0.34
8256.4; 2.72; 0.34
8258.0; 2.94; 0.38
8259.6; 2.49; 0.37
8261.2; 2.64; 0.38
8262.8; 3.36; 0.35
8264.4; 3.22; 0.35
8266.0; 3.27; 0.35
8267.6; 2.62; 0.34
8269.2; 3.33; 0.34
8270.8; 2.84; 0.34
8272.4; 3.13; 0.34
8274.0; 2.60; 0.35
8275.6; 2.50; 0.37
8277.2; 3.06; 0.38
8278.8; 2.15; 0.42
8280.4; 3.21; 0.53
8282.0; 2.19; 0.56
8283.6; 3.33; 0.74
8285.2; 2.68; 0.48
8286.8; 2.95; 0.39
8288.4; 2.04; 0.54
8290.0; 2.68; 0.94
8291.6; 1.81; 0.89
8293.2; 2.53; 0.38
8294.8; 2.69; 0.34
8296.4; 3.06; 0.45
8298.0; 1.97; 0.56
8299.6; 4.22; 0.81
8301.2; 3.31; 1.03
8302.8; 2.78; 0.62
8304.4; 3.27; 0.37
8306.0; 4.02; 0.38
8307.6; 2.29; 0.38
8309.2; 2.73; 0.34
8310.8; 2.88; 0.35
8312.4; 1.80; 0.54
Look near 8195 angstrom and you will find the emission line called Halpha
